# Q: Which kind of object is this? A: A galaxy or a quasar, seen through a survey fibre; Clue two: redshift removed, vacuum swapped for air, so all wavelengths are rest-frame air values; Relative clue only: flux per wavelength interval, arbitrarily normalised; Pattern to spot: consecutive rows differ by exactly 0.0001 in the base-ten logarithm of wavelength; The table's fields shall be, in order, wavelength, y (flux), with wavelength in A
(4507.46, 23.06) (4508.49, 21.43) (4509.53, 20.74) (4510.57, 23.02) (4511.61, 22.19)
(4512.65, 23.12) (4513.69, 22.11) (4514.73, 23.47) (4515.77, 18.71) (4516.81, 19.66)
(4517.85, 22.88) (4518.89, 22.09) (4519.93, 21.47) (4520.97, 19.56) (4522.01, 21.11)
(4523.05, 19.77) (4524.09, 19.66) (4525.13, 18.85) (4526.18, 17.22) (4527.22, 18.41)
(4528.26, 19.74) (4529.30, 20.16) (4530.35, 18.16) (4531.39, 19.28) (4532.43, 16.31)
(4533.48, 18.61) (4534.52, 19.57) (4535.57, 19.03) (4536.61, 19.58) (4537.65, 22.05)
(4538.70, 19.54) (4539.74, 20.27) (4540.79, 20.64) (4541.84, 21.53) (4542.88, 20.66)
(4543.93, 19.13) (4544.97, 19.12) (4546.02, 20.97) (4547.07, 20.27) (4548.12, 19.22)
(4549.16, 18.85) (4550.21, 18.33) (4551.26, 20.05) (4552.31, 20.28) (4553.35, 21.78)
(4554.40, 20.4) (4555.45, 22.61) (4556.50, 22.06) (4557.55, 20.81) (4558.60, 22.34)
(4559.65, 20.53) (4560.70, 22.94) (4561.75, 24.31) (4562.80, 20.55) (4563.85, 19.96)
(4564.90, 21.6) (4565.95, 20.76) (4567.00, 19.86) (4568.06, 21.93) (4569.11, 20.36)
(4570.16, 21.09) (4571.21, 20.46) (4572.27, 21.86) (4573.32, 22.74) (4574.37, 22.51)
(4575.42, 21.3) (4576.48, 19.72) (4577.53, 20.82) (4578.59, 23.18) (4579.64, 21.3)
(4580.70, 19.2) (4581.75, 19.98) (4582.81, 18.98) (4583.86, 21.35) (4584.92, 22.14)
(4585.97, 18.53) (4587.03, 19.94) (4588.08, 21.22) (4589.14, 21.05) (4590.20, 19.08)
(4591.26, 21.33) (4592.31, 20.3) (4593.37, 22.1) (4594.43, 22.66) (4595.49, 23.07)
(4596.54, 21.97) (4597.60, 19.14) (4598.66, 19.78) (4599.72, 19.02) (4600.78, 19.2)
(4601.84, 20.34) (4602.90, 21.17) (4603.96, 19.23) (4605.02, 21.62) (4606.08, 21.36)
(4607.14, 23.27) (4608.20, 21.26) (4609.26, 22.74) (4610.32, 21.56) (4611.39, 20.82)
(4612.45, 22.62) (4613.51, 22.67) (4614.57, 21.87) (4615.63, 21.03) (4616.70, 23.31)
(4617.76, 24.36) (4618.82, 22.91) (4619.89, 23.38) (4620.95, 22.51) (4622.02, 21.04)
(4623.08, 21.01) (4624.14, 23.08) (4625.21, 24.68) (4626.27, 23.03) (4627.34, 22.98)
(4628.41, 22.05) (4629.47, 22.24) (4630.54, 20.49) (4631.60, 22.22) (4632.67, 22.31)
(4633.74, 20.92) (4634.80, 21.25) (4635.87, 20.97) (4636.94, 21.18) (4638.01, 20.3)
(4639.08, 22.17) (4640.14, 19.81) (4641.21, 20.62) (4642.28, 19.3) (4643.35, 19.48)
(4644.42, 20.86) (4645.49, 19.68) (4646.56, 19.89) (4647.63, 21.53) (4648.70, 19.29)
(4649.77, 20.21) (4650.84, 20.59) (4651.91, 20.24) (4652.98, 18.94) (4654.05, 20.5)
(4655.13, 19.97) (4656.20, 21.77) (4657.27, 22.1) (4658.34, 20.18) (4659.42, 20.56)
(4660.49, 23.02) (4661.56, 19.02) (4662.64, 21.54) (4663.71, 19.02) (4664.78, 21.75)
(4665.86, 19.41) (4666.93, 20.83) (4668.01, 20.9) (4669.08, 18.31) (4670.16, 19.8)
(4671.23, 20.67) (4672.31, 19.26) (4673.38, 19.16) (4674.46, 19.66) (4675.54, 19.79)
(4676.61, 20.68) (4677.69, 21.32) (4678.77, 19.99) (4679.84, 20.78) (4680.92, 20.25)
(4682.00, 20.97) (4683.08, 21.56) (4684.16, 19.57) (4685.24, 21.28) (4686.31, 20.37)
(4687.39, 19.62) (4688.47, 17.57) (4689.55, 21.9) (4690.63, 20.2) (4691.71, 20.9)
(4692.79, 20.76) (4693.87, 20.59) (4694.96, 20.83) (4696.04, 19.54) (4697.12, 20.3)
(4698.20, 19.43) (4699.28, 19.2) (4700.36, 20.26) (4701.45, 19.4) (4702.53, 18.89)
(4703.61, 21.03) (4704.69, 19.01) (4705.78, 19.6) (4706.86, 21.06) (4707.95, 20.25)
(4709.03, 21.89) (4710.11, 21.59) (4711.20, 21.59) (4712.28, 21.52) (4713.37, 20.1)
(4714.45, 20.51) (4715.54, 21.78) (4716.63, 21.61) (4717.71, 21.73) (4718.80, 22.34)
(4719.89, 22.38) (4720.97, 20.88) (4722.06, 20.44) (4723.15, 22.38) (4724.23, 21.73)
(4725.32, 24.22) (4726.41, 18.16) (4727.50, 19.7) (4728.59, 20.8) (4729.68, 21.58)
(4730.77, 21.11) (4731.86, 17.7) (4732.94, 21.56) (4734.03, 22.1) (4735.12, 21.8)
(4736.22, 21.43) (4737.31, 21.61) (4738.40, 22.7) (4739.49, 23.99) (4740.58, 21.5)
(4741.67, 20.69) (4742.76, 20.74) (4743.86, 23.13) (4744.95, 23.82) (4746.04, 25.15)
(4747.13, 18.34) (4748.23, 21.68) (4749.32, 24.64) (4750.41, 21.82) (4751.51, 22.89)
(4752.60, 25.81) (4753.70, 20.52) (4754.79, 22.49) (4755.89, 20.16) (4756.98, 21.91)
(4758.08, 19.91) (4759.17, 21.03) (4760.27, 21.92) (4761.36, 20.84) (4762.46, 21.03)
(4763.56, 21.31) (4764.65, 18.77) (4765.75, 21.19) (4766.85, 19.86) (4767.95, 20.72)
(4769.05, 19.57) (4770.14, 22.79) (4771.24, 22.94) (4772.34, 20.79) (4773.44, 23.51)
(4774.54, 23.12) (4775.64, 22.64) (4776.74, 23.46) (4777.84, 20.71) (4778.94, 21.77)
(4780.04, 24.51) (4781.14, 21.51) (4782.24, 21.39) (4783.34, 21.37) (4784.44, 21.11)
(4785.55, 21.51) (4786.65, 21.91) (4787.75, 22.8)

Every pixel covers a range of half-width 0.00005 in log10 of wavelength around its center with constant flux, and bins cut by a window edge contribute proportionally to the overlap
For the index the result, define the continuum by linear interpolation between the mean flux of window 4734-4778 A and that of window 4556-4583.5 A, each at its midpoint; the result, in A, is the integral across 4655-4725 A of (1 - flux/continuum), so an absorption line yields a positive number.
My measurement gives 3.3 A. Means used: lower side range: 21.2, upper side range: 21.8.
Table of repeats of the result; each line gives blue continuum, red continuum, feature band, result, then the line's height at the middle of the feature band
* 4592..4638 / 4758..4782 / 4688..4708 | 1.48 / 21.6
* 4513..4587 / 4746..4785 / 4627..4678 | 1.17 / 21.1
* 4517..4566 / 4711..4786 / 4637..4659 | 0.61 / 21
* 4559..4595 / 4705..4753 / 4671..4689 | 1.09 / 21.4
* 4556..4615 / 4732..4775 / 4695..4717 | 1.17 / 21.6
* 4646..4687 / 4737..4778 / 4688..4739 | 0.80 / 21.1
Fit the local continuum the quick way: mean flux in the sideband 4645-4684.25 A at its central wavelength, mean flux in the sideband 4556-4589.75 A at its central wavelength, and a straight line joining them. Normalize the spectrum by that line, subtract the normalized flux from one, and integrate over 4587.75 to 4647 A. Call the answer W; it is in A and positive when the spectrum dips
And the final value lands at -2.0 A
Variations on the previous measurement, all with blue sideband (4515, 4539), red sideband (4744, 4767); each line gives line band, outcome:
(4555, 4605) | -2.1 A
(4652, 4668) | 0.2 A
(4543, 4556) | -0.2 A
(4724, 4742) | 0.2 A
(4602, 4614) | -0.7 A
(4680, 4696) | 0.5 A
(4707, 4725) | -0.1 A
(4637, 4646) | 0.2 A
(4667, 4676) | 0.5 A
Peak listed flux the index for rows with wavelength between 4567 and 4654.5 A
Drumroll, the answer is 24.68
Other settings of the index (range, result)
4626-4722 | 23.03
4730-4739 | 22.7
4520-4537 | 21.11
